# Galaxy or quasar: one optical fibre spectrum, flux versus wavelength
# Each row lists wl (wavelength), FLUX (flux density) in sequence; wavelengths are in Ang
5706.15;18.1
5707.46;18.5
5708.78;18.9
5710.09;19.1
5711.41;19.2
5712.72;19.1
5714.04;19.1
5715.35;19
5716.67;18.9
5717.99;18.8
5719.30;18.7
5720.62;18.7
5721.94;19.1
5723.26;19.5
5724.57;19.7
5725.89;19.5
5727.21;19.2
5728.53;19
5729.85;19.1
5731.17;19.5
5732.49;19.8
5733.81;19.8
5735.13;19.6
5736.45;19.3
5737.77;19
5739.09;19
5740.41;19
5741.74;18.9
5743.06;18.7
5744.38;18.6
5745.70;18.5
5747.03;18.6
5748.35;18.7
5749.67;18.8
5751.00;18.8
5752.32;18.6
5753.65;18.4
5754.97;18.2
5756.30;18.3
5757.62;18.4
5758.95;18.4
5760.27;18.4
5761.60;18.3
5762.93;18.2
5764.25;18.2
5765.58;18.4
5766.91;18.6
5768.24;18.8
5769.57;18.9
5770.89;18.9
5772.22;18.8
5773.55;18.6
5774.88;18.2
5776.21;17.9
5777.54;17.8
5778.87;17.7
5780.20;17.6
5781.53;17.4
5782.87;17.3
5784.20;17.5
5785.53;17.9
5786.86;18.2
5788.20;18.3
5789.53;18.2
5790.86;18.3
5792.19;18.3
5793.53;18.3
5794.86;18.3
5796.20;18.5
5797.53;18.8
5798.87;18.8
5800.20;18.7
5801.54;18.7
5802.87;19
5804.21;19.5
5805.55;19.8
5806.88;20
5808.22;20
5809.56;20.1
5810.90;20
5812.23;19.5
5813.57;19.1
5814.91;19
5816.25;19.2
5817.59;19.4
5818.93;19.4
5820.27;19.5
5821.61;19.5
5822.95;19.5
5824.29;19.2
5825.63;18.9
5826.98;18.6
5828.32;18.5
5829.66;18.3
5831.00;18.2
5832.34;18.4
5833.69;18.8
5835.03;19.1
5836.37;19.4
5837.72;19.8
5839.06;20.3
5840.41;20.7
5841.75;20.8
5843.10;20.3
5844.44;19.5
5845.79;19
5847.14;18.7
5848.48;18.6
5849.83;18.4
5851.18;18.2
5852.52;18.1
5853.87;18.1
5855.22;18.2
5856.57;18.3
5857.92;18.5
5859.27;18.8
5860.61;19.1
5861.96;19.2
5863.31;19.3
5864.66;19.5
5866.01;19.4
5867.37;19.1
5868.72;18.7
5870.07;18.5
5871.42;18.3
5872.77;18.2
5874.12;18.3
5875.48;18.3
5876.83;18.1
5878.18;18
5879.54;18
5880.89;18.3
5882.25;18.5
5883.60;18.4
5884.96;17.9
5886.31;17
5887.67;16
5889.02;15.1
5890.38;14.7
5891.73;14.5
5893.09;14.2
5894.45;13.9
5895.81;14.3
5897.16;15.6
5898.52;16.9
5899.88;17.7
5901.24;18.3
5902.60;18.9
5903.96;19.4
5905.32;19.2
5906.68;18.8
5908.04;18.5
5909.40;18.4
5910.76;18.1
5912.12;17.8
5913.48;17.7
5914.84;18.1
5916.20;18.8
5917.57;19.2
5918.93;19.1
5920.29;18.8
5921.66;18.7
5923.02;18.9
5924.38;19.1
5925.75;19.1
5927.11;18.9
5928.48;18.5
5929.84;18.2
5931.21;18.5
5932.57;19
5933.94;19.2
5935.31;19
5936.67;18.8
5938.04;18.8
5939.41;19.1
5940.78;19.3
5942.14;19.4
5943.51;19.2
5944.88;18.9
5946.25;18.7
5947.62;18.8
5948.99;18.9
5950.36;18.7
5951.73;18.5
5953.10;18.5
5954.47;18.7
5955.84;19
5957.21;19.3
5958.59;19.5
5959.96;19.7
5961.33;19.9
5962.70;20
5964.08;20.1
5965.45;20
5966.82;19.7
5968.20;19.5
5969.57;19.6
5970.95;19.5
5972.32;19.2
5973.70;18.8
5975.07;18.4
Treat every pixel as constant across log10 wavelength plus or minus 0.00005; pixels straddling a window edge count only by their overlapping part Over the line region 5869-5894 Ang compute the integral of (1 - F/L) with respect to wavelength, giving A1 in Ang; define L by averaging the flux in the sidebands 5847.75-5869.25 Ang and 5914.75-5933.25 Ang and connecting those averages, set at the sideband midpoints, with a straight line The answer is 2.0 Ang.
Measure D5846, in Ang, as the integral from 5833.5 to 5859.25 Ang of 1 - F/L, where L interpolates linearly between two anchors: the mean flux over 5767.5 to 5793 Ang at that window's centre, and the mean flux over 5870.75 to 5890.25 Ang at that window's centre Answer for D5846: -1.8 Ang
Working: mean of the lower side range 18.1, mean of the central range 19.1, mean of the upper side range 17.7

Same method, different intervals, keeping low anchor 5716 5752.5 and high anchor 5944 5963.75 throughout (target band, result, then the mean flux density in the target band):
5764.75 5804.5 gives 1.5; 18.3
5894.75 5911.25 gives 1.2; 17.7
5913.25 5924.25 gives 0.2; 18.7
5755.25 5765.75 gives 0.4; 18.3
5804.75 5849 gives -0.7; 19.4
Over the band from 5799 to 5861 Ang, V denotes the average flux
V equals 19.1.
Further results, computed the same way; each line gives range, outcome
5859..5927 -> 17.9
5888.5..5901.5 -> 15.4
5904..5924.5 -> 18.6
